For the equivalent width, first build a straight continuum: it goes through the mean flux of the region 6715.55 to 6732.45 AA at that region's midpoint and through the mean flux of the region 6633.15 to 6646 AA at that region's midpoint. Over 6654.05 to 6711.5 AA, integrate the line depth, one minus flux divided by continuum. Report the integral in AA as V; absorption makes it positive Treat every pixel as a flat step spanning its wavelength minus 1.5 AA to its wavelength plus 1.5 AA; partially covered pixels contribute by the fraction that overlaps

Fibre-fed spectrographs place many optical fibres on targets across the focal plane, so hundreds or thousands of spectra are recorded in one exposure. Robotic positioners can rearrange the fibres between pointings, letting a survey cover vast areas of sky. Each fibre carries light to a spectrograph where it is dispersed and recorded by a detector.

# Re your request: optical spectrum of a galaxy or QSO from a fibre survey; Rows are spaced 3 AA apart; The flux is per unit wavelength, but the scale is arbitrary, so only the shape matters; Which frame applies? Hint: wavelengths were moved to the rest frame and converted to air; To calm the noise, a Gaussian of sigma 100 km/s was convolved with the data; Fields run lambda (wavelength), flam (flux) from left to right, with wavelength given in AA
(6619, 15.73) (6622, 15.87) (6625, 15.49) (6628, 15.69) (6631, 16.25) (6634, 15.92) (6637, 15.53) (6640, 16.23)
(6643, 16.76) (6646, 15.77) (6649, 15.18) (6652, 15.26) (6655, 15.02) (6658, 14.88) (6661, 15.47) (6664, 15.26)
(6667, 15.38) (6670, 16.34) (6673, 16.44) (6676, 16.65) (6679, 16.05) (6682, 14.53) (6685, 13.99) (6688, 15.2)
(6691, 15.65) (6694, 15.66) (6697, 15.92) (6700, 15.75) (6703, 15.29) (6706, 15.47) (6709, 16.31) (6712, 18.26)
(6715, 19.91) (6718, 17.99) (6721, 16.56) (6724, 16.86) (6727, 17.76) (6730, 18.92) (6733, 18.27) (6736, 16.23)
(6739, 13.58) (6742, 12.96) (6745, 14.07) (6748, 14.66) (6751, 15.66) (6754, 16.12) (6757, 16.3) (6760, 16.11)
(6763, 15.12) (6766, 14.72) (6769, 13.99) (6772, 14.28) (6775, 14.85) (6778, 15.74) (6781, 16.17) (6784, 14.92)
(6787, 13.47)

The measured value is 4.60 AA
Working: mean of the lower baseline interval 16.1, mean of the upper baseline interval 17.8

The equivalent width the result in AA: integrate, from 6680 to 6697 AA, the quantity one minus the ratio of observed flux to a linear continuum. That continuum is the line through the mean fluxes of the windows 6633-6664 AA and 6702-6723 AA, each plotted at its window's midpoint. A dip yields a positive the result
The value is 1.5 AA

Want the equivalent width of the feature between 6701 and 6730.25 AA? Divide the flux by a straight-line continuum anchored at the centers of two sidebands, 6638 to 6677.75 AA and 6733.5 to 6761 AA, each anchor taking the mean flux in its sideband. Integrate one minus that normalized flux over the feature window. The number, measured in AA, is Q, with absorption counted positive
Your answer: -3.55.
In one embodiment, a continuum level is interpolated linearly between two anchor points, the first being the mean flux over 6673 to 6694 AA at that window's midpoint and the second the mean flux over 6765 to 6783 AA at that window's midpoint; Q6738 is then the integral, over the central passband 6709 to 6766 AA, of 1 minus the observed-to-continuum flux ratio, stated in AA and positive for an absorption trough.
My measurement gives -4.5 AA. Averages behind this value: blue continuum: 15.4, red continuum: 15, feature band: 16.4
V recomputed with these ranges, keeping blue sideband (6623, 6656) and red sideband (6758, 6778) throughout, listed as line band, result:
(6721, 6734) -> -2.2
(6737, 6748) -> 0.9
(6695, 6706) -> -0.2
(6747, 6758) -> -0.5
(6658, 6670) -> 0.1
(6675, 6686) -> 0.1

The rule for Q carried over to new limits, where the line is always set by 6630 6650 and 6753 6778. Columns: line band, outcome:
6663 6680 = -0.29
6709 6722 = -2.12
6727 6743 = -0.90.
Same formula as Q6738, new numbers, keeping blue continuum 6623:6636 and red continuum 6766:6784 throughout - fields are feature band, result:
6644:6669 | 0.5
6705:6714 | -0.9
